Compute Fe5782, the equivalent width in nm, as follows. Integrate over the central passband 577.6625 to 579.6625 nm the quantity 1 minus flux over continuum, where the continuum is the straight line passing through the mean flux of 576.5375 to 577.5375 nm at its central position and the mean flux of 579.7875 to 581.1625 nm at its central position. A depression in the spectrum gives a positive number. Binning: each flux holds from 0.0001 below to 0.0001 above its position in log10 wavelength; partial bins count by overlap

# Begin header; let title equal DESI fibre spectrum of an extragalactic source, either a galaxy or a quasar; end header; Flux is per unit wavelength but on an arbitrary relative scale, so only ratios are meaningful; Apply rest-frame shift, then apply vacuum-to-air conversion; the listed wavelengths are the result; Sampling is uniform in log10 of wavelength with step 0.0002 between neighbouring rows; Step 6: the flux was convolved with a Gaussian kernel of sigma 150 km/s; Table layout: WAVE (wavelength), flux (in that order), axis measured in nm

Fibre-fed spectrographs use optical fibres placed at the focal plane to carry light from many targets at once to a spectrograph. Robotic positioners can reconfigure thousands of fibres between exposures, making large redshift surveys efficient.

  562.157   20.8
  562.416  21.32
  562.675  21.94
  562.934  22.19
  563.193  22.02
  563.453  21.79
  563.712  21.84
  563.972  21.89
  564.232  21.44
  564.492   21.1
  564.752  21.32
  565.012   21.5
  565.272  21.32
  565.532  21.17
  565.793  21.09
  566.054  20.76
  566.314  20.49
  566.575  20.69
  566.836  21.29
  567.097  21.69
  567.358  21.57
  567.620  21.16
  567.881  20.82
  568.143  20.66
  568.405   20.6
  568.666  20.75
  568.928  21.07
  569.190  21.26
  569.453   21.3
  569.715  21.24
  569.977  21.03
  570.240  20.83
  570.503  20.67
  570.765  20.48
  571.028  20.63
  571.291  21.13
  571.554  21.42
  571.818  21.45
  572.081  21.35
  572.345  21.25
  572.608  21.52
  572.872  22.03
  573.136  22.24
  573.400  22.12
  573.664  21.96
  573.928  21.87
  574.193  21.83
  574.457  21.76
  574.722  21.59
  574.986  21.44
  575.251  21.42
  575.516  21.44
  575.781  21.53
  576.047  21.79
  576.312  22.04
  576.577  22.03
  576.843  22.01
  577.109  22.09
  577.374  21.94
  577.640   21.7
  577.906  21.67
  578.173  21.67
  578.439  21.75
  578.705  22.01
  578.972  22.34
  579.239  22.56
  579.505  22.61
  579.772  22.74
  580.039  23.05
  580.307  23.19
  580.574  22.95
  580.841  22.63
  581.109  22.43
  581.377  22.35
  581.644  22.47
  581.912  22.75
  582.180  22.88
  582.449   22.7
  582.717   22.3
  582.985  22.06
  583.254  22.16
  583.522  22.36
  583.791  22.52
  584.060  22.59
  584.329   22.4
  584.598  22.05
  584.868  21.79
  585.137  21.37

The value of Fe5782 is 0.030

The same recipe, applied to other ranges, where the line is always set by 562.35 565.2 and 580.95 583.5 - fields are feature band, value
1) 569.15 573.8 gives 0.14 nm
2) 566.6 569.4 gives 0.10 nm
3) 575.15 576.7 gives 0.03 nm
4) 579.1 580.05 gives -0.02 nm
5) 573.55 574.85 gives 0.02 nm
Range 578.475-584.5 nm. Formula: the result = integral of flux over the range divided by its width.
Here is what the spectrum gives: 22.5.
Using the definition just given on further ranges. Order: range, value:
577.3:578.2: 21.7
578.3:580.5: 22.5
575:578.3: 21.8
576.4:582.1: 22.3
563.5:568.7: 21.2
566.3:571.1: 21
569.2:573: 21.2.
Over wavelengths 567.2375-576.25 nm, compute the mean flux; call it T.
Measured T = 21.3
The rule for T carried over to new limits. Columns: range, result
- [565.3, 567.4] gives 21.1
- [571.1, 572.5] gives 21.3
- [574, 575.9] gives 21.6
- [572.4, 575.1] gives 21.8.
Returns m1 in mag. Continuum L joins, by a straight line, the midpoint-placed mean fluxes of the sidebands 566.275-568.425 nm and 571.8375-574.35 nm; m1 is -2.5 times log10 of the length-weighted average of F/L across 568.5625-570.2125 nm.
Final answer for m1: 0.01 mag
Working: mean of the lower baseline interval 21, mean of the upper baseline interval 21.8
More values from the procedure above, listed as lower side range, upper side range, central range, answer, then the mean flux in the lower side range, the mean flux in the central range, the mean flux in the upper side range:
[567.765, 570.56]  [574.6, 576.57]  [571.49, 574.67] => -0.02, 20.9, 21.7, 21.6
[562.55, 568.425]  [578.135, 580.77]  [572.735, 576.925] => 0.02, 21.3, 21.8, 22.5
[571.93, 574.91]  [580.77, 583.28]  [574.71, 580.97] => 0.00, 21.8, 22.1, 22.5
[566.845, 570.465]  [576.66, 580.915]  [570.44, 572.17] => 0.02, 21.1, 21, 22.3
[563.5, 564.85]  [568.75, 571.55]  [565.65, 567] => 0.02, 21.5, 20.9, 21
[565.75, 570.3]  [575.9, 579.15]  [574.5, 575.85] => 0.01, 21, 21.5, 21.9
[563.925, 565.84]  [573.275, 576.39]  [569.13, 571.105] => 0.03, 21.3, 20.9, 21.7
